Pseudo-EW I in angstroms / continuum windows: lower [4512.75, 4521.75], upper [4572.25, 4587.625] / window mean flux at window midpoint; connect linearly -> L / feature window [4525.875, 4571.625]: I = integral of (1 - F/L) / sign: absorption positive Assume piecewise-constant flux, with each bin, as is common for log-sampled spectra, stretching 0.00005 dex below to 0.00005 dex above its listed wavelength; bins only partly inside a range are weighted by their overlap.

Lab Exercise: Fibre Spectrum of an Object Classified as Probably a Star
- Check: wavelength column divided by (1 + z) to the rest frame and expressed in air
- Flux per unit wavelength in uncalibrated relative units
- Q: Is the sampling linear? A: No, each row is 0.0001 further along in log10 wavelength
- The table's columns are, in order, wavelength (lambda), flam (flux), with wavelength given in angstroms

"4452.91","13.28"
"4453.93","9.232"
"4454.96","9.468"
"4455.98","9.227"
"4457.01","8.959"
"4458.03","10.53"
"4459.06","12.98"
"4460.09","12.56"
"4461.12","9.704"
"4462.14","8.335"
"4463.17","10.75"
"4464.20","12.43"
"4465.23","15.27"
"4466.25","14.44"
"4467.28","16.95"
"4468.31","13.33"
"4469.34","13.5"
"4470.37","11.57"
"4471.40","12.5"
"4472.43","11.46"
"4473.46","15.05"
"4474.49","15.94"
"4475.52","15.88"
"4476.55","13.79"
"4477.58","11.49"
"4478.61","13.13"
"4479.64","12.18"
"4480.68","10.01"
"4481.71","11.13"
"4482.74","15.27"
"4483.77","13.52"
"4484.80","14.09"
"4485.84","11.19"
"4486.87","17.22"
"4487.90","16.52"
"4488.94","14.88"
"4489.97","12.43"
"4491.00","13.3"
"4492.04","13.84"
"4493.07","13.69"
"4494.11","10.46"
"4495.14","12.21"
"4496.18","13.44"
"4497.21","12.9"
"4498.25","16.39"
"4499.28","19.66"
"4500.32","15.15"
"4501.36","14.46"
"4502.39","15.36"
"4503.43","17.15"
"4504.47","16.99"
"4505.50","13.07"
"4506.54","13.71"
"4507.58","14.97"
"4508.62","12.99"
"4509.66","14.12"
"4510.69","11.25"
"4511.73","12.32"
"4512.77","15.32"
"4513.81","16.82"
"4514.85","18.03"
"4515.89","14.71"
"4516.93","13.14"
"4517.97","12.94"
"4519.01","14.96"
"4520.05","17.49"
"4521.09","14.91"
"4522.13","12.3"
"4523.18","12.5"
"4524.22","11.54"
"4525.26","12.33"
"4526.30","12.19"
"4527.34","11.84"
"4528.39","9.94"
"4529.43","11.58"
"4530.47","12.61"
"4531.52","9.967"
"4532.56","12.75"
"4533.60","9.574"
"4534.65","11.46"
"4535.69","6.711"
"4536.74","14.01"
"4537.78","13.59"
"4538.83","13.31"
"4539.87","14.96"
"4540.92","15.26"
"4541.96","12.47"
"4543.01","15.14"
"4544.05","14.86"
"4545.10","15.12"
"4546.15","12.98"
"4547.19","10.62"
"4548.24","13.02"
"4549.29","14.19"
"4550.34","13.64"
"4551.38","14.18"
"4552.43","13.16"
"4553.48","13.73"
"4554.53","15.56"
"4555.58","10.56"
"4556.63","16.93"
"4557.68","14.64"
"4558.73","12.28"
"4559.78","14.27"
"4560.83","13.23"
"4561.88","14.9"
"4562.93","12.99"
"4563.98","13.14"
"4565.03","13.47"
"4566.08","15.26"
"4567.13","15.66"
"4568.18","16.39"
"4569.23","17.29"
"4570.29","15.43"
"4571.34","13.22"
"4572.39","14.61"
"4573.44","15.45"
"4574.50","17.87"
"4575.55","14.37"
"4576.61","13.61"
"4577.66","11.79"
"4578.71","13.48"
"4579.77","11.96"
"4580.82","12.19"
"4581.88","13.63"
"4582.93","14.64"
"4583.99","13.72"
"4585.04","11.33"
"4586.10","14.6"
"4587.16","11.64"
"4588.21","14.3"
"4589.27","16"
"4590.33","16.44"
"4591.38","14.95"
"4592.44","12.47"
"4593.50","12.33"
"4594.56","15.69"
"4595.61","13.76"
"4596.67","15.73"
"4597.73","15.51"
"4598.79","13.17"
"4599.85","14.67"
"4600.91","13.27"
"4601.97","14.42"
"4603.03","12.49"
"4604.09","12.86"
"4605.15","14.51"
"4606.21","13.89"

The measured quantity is 3.38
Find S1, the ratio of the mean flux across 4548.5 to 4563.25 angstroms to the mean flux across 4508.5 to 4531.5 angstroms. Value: 1.04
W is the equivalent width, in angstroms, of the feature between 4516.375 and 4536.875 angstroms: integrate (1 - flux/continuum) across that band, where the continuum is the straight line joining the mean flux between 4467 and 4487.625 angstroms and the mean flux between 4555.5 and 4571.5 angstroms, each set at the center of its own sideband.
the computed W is 2.7 angstroms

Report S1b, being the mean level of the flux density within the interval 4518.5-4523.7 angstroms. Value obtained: 14.4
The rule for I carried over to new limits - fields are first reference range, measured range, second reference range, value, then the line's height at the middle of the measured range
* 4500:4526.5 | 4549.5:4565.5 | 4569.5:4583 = 0.4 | 14.1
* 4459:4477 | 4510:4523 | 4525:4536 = -3.3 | 11.5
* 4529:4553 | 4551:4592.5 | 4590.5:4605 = -2.1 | 13.5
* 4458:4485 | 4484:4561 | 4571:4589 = -2.2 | 13.3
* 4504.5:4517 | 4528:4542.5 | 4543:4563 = 2.1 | 14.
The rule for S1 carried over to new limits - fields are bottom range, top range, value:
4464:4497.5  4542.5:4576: 1.06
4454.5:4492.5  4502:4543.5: 1.04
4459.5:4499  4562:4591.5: 1.08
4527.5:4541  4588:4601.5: 1.22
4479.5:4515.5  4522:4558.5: 0.90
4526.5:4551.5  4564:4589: 1.12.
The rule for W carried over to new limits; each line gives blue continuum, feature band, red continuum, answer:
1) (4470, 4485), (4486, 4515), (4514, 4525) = -1.6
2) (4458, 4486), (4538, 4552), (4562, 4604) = -0.1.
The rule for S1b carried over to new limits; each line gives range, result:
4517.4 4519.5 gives 13.9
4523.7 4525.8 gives 12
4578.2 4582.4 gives 12.8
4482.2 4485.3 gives 14.3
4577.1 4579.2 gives 12.7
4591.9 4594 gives 12.4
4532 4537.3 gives 10.9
